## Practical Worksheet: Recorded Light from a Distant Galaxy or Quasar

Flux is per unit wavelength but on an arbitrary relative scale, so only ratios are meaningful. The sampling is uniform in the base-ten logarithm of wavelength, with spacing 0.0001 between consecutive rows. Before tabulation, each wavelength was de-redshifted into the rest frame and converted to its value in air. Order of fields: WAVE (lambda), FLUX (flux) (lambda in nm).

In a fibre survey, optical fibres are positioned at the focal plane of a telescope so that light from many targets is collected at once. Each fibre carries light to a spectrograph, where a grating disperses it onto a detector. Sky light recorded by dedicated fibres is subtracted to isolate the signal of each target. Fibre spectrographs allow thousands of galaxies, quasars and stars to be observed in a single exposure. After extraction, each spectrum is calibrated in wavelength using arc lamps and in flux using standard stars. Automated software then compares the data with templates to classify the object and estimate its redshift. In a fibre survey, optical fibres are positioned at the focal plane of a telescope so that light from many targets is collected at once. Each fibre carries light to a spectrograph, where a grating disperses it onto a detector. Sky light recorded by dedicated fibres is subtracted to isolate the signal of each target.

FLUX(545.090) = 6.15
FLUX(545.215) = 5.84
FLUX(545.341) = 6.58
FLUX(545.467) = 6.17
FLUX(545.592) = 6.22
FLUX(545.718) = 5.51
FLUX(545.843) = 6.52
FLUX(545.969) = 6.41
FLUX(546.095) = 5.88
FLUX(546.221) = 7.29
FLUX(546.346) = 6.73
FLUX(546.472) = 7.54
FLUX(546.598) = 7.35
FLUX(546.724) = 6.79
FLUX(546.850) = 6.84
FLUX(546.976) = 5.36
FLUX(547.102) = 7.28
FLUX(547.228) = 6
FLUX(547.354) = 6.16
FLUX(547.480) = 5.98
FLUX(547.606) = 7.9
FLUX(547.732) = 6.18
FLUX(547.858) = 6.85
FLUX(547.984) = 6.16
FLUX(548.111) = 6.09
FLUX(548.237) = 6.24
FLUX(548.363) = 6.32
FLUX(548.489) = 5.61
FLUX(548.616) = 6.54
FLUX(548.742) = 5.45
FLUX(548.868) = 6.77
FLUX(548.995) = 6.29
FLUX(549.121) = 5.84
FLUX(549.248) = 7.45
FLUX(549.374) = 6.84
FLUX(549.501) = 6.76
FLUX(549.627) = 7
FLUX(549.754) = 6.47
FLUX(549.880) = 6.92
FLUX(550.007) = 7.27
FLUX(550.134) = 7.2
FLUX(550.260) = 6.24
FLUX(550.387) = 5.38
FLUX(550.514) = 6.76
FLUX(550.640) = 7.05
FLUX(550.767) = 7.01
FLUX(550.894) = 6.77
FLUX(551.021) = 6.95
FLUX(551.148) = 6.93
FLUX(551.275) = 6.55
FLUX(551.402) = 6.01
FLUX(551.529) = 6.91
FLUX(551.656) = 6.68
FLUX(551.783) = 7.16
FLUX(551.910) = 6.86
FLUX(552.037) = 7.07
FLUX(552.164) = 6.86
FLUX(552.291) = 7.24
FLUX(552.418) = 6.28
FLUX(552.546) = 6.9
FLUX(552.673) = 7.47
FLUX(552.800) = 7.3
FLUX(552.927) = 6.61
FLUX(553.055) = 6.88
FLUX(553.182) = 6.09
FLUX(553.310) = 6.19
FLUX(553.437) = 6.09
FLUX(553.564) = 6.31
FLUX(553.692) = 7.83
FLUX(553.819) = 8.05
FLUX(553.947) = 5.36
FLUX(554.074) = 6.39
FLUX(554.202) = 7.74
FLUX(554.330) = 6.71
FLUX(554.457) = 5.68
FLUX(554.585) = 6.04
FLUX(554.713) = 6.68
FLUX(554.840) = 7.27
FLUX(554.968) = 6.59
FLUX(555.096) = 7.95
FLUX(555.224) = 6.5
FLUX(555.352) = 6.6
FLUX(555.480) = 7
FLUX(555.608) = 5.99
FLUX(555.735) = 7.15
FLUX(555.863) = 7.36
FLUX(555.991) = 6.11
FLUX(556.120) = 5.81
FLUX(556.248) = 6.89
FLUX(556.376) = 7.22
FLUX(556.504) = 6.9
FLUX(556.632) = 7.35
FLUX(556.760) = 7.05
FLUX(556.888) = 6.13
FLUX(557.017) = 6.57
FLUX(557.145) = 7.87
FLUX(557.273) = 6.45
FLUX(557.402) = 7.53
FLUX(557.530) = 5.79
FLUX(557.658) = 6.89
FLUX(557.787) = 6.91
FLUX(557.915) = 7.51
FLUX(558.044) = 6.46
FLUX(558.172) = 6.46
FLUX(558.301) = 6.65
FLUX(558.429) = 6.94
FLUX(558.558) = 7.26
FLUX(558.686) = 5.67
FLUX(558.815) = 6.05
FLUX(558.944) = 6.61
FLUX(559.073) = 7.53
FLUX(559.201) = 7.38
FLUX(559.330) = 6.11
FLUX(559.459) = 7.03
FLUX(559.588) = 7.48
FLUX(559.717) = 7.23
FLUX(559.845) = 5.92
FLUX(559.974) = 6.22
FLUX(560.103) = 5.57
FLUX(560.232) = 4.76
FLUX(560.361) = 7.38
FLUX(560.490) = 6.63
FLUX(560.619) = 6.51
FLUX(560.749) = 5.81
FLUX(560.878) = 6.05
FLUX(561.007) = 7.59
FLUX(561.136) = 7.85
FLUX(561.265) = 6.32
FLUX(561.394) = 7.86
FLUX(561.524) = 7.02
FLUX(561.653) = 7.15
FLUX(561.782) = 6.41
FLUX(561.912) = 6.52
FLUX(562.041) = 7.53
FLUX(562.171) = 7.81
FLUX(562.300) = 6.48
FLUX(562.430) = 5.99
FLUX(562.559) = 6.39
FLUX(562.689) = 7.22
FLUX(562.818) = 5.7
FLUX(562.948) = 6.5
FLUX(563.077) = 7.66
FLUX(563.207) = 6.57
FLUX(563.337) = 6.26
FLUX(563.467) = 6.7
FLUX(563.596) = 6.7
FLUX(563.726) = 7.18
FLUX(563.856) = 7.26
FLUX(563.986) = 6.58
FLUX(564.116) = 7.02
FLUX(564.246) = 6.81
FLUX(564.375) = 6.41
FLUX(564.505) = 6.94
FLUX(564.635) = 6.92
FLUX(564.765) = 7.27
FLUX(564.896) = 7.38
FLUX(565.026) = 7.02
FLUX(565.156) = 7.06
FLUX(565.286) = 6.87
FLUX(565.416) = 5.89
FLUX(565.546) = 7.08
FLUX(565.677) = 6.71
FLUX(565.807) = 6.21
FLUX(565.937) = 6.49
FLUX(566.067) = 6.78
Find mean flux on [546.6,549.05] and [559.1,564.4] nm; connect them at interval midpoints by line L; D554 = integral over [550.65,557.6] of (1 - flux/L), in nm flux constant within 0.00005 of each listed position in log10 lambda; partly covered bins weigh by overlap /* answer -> -0.25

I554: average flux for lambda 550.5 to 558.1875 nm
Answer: 6.78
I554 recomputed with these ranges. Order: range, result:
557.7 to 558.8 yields 6.7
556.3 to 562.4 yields 6.77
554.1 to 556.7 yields 6.77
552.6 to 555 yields 6.7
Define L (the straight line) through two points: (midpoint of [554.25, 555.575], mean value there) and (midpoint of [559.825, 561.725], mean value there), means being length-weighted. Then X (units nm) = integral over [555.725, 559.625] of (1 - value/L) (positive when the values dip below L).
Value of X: -0.09 nm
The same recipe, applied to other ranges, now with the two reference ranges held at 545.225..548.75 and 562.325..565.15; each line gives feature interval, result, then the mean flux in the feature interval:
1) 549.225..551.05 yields -0.08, 6.79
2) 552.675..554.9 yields -0.04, 6.68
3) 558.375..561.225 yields 0.04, 6.61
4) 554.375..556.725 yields -0.04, 6.73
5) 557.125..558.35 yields -0.03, 6.82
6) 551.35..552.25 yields -0.04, 6.82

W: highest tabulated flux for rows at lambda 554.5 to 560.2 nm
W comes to 7.95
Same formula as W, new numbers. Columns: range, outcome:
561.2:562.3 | 7.86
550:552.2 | 7.27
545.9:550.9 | 7.9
